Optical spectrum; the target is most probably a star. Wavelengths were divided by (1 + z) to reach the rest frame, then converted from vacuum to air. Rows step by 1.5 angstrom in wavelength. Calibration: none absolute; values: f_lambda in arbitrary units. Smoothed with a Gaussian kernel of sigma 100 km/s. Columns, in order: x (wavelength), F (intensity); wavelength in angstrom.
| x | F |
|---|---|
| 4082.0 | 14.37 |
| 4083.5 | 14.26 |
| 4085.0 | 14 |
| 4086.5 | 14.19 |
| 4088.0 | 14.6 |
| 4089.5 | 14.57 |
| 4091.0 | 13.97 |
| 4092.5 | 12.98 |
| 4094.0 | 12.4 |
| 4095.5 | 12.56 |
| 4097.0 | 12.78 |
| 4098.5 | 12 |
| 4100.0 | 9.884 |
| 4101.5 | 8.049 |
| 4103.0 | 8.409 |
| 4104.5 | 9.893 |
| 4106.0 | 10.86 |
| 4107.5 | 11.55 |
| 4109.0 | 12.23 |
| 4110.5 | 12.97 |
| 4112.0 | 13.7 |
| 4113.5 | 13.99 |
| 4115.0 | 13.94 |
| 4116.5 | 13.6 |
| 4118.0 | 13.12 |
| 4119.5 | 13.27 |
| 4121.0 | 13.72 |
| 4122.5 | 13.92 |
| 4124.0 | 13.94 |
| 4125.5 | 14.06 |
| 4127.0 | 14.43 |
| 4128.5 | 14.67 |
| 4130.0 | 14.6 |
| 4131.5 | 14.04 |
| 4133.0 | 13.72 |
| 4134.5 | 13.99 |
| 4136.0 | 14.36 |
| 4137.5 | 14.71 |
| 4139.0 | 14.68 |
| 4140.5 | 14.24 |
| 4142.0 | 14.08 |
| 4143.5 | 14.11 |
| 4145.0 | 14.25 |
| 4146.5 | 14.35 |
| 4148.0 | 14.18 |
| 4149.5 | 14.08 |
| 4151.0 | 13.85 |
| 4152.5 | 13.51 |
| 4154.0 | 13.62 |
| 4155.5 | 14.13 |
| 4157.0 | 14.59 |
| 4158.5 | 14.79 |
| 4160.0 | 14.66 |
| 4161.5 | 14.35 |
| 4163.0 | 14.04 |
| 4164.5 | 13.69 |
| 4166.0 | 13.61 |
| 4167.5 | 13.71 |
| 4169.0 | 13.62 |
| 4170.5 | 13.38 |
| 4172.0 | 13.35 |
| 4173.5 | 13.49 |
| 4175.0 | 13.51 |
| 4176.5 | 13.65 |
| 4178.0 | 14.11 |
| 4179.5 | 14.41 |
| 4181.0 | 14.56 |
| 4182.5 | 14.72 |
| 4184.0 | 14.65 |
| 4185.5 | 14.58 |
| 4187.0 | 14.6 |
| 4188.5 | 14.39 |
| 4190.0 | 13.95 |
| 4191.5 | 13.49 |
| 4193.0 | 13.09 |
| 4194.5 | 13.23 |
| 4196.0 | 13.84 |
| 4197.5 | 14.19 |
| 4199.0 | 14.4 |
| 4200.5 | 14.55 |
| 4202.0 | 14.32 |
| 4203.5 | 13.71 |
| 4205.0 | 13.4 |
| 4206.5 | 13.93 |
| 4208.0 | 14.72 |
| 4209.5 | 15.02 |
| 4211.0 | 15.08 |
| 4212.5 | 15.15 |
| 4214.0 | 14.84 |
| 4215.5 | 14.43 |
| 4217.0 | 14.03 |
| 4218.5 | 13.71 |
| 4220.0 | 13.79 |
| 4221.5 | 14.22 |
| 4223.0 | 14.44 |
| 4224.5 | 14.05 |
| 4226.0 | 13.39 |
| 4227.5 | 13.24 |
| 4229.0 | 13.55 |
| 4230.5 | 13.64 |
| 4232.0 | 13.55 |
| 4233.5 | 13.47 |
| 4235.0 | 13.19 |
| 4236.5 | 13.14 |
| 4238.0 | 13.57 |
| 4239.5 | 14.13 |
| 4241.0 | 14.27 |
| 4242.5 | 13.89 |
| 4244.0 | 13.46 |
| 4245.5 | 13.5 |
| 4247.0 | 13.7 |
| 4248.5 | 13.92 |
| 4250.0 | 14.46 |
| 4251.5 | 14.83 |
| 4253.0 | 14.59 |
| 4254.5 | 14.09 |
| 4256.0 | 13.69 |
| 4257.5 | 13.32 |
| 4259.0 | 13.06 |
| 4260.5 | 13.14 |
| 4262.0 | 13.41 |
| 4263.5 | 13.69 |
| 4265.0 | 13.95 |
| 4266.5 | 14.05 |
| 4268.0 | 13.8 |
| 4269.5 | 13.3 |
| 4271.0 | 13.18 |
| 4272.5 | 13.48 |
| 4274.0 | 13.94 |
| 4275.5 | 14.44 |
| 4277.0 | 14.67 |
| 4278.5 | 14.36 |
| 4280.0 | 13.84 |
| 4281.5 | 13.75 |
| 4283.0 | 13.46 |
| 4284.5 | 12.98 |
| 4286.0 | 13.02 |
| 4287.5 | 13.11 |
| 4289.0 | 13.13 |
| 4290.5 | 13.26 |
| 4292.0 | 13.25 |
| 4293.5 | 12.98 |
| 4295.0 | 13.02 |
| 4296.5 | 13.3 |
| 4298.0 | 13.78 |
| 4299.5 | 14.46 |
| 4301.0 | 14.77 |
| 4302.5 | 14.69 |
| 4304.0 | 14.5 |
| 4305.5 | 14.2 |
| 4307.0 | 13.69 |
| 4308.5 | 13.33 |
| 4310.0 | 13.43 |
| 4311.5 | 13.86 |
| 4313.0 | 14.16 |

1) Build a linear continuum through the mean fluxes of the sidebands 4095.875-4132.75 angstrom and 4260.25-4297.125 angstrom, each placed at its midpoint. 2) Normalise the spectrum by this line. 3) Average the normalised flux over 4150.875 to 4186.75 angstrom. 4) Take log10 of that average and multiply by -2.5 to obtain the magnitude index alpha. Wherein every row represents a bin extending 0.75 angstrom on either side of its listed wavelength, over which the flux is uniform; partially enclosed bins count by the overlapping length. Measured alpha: -0.09 mag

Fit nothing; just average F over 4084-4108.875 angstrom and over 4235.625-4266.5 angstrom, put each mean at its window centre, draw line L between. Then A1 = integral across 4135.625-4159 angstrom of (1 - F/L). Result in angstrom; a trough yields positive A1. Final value -2.9 angstrom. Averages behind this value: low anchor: 12.1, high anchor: 13.8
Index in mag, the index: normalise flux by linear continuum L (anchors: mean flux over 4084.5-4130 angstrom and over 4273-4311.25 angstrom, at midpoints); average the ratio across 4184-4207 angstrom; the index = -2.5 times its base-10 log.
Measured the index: -0.06 mag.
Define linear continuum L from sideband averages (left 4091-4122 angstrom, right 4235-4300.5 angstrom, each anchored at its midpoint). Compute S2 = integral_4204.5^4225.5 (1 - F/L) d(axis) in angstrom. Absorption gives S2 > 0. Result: -1.9 angstrom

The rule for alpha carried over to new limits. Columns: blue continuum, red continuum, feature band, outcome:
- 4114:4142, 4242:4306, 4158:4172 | 0.00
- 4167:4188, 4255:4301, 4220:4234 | 0.01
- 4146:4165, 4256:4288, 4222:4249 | 0.01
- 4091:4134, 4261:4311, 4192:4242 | -0.05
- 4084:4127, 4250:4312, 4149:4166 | -0.09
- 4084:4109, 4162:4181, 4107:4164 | -0.08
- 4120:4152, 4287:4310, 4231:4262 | 0.01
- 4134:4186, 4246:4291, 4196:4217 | -0.04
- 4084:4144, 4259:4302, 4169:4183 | -0.04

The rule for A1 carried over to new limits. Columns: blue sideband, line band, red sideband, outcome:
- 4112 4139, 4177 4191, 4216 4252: -0.5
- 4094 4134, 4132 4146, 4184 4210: -1.2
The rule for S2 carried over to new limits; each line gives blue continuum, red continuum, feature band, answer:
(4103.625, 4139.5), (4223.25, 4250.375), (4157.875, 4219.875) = -2.4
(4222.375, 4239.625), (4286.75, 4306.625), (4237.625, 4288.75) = -0.4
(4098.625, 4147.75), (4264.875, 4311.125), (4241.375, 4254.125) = -0.4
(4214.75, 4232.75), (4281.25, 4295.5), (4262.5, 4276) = -0.4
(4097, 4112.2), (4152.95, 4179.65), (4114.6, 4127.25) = -2.2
